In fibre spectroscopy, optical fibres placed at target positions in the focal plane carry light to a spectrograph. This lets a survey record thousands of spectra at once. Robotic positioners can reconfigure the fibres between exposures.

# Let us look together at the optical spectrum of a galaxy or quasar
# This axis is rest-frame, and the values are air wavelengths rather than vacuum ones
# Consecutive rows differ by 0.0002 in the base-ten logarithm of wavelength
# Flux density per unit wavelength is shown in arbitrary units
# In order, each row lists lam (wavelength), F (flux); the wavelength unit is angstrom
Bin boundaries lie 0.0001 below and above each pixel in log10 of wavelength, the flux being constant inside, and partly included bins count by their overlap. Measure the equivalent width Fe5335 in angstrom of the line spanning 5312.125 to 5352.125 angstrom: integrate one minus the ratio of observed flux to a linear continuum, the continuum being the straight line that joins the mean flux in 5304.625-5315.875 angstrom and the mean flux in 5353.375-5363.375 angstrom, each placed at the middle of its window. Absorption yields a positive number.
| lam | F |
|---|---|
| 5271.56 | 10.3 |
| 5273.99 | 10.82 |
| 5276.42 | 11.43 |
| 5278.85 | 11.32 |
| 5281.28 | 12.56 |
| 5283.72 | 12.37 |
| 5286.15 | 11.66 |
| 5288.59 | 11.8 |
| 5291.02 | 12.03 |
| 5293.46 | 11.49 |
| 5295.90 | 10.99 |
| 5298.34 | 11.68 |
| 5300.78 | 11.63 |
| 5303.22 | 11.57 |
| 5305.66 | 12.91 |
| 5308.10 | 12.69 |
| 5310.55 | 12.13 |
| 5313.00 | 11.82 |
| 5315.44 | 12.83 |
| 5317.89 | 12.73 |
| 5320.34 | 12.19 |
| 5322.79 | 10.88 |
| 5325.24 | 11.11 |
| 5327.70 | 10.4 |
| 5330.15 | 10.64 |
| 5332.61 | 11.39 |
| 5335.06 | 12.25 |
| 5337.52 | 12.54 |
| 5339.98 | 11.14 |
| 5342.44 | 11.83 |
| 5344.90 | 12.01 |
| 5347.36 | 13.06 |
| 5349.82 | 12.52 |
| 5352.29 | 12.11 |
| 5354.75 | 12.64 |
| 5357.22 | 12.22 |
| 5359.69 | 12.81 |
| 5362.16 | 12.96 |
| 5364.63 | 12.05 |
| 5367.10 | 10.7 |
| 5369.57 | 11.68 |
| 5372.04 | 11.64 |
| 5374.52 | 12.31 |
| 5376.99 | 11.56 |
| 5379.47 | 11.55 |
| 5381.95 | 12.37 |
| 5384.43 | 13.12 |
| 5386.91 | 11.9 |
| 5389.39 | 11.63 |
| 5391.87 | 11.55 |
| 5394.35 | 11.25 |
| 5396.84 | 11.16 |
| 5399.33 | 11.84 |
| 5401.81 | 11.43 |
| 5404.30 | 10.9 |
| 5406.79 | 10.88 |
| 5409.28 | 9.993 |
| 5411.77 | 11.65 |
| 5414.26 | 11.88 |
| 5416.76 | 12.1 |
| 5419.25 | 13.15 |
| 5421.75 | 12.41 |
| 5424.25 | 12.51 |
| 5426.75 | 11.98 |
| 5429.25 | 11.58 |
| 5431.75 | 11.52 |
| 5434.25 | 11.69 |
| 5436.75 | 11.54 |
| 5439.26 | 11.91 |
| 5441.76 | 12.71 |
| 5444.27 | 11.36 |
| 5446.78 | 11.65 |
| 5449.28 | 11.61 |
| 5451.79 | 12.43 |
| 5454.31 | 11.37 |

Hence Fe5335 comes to 2.2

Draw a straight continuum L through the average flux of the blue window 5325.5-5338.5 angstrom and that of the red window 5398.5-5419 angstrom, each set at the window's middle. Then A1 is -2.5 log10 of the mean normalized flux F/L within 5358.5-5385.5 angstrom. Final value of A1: -0.06 mag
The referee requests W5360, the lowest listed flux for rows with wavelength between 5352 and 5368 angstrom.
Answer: 10.7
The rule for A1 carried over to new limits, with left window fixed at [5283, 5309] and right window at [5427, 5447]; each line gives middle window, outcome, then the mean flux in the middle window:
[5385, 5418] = 0.03 mag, 11.4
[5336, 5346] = 0.00 mag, 11.9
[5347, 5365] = -0.06 mag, 12.5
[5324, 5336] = 0.07 mag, 11.1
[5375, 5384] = -0.02 mag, 12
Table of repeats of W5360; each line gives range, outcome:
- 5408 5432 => 9.993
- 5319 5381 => 10.4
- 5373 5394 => 11.55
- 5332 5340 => 11.14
